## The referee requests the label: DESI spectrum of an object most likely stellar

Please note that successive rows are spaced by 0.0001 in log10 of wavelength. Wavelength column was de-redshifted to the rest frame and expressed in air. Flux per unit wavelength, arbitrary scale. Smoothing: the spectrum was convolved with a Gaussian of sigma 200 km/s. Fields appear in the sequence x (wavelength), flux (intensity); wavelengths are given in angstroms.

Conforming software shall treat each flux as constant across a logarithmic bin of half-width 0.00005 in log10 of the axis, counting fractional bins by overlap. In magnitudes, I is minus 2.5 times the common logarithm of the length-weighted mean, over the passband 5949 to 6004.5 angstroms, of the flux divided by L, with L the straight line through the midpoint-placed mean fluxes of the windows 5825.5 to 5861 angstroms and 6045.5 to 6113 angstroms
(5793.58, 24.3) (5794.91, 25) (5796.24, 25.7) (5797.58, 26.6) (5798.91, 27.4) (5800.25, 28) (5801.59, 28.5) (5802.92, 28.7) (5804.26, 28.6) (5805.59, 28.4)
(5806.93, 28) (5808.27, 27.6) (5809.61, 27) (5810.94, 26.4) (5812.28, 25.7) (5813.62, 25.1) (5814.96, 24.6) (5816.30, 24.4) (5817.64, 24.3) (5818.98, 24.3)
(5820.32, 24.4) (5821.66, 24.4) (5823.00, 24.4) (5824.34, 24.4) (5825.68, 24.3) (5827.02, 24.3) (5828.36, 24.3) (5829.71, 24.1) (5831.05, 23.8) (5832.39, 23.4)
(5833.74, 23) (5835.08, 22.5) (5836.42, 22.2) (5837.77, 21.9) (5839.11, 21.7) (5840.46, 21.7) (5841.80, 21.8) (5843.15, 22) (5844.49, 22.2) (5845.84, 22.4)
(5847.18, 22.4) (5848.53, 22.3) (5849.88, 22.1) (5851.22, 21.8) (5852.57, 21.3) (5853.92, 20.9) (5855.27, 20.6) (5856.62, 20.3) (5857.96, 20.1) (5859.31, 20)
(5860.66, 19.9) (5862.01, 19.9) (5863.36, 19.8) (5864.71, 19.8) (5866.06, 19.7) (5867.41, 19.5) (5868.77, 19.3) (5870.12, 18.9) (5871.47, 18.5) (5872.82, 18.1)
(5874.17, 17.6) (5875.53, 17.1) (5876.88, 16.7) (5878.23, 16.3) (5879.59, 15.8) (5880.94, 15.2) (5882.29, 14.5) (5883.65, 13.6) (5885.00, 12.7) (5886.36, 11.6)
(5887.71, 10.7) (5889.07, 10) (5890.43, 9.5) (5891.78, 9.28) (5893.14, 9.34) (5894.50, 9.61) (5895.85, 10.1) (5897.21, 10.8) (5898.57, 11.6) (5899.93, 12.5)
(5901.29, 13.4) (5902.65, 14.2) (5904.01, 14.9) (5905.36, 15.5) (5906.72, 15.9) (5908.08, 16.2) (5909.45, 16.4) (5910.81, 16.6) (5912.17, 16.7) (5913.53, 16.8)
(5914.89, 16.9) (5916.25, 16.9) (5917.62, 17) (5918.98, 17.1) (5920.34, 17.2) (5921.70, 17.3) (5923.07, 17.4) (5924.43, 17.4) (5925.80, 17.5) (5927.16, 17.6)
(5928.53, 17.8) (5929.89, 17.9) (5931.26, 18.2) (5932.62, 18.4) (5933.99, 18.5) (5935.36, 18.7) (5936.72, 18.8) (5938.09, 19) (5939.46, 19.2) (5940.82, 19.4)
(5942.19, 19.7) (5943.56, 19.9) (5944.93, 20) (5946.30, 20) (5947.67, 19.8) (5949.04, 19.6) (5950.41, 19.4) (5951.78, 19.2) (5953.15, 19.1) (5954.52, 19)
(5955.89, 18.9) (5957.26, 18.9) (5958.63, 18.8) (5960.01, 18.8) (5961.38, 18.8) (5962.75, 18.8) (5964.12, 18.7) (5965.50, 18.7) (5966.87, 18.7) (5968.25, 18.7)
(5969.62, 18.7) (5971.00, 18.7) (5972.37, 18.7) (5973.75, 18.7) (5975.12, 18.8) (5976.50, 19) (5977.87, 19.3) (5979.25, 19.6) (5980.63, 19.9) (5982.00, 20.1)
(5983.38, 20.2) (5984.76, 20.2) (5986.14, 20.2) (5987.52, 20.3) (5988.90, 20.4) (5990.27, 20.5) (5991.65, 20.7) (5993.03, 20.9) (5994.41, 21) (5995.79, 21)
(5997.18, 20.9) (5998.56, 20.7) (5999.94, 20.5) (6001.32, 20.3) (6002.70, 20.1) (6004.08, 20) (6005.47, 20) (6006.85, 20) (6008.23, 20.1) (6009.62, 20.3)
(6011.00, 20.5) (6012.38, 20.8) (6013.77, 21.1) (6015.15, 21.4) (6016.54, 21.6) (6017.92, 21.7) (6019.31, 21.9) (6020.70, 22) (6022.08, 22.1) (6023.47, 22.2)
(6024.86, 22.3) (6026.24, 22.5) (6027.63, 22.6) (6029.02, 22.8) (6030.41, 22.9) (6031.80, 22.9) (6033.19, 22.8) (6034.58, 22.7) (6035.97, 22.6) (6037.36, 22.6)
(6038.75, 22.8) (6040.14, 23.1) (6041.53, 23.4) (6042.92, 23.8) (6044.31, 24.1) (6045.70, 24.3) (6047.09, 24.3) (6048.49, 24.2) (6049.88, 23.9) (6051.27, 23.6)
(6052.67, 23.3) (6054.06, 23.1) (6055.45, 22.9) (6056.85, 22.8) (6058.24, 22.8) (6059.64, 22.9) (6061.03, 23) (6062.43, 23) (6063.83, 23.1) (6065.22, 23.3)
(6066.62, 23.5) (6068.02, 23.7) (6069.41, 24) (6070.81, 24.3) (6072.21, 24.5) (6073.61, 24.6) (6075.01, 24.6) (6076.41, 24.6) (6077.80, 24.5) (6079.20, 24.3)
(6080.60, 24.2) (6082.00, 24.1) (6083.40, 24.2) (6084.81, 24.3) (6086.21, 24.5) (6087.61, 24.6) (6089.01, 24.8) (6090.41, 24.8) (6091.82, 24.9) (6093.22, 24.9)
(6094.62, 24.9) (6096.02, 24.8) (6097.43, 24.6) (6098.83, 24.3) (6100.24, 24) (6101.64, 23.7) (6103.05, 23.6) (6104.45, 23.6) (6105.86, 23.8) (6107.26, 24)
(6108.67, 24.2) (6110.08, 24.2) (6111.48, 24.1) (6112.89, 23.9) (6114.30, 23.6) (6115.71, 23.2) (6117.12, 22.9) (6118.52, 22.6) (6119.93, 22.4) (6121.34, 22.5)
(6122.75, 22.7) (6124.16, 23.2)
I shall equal 0.18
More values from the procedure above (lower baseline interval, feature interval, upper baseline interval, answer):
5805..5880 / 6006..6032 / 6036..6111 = 0.089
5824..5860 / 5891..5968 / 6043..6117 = 0.323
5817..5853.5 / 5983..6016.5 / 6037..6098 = 0.154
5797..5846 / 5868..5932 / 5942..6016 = 0.416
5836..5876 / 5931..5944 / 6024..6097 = 0.149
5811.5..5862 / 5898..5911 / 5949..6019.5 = 0.411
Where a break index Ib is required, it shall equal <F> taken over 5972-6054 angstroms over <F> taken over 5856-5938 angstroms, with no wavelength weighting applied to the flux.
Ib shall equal 1.33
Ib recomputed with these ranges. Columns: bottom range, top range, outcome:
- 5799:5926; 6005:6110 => 1.19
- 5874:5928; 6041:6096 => 1.65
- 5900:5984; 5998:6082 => 1.25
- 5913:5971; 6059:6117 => 1.30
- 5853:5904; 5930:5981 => 1.22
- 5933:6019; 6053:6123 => 1.21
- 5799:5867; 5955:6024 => 0.85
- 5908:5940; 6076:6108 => 1.39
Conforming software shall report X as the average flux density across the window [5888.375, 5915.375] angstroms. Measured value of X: 13.3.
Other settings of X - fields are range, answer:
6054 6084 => 23.7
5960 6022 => 20.1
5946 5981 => 19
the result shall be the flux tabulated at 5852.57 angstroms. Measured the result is 21.3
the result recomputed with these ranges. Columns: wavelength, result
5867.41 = 19.5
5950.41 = 19.4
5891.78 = 9.28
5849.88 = 22.1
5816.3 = 24.4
